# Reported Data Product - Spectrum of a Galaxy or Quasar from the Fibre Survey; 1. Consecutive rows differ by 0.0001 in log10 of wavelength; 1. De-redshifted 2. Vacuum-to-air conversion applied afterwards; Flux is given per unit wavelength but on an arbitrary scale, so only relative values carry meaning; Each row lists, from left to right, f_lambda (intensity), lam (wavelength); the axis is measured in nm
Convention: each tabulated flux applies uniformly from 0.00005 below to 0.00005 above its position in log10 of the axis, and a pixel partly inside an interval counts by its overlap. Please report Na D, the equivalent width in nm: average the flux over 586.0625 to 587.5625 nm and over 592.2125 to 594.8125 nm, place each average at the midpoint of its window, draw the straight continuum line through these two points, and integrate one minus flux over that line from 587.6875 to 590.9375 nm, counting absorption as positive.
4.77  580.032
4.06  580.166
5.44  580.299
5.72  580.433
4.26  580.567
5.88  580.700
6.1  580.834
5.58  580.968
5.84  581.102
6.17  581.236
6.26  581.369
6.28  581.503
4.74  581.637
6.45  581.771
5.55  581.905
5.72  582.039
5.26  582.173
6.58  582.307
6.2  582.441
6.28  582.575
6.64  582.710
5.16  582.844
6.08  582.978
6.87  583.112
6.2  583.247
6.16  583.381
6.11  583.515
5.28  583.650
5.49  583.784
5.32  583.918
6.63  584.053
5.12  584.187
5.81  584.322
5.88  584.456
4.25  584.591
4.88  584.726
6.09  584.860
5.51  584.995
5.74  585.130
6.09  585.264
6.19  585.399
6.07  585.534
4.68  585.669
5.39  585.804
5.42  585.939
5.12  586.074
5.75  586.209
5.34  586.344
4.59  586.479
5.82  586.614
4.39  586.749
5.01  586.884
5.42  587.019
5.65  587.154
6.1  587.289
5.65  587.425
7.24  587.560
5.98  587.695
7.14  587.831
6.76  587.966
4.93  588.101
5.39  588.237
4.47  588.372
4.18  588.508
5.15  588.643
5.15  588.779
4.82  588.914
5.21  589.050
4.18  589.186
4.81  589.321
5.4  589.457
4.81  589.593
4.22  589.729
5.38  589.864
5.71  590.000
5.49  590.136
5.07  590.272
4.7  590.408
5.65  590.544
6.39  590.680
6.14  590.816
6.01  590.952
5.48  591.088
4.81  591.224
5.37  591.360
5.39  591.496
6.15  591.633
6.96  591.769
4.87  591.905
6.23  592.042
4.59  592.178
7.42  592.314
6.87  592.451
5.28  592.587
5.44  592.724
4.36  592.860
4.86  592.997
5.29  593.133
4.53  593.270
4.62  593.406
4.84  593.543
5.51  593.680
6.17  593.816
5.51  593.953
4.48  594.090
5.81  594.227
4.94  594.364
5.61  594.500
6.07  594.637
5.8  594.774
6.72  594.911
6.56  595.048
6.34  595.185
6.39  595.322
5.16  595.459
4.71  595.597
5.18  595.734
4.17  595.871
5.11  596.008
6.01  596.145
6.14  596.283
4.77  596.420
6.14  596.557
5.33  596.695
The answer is 0.09 nm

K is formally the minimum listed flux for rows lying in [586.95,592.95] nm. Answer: 4.18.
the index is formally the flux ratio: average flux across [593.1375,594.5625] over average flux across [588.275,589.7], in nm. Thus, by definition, 1.08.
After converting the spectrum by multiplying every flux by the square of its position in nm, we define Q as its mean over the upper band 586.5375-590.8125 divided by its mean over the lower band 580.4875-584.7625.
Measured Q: 0.9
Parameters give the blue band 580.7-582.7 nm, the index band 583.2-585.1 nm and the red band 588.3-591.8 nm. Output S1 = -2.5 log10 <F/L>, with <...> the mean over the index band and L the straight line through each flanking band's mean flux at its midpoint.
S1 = 0.02 mag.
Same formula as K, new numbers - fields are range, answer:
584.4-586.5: 4.25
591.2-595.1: 4.36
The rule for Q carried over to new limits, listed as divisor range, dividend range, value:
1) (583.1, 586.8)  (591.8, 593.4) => 1.00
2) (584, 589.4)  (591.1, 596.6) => 1.04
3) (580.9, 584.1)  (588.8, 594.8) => 0.94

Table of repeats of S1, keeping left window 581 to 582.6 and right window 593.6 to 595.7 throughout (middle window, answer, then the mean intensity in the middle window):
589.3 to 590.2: 0.13 mag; 5.13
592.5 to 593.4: 0.15 mag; 4.98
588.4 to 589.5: 0.20 mag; 4.84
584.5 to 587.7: 0.07 mag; 5.51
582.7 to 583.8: -0.02 mag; 5.99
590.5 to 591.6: 0.02 mag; 5.67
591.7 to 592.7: -0.05 mag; 6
